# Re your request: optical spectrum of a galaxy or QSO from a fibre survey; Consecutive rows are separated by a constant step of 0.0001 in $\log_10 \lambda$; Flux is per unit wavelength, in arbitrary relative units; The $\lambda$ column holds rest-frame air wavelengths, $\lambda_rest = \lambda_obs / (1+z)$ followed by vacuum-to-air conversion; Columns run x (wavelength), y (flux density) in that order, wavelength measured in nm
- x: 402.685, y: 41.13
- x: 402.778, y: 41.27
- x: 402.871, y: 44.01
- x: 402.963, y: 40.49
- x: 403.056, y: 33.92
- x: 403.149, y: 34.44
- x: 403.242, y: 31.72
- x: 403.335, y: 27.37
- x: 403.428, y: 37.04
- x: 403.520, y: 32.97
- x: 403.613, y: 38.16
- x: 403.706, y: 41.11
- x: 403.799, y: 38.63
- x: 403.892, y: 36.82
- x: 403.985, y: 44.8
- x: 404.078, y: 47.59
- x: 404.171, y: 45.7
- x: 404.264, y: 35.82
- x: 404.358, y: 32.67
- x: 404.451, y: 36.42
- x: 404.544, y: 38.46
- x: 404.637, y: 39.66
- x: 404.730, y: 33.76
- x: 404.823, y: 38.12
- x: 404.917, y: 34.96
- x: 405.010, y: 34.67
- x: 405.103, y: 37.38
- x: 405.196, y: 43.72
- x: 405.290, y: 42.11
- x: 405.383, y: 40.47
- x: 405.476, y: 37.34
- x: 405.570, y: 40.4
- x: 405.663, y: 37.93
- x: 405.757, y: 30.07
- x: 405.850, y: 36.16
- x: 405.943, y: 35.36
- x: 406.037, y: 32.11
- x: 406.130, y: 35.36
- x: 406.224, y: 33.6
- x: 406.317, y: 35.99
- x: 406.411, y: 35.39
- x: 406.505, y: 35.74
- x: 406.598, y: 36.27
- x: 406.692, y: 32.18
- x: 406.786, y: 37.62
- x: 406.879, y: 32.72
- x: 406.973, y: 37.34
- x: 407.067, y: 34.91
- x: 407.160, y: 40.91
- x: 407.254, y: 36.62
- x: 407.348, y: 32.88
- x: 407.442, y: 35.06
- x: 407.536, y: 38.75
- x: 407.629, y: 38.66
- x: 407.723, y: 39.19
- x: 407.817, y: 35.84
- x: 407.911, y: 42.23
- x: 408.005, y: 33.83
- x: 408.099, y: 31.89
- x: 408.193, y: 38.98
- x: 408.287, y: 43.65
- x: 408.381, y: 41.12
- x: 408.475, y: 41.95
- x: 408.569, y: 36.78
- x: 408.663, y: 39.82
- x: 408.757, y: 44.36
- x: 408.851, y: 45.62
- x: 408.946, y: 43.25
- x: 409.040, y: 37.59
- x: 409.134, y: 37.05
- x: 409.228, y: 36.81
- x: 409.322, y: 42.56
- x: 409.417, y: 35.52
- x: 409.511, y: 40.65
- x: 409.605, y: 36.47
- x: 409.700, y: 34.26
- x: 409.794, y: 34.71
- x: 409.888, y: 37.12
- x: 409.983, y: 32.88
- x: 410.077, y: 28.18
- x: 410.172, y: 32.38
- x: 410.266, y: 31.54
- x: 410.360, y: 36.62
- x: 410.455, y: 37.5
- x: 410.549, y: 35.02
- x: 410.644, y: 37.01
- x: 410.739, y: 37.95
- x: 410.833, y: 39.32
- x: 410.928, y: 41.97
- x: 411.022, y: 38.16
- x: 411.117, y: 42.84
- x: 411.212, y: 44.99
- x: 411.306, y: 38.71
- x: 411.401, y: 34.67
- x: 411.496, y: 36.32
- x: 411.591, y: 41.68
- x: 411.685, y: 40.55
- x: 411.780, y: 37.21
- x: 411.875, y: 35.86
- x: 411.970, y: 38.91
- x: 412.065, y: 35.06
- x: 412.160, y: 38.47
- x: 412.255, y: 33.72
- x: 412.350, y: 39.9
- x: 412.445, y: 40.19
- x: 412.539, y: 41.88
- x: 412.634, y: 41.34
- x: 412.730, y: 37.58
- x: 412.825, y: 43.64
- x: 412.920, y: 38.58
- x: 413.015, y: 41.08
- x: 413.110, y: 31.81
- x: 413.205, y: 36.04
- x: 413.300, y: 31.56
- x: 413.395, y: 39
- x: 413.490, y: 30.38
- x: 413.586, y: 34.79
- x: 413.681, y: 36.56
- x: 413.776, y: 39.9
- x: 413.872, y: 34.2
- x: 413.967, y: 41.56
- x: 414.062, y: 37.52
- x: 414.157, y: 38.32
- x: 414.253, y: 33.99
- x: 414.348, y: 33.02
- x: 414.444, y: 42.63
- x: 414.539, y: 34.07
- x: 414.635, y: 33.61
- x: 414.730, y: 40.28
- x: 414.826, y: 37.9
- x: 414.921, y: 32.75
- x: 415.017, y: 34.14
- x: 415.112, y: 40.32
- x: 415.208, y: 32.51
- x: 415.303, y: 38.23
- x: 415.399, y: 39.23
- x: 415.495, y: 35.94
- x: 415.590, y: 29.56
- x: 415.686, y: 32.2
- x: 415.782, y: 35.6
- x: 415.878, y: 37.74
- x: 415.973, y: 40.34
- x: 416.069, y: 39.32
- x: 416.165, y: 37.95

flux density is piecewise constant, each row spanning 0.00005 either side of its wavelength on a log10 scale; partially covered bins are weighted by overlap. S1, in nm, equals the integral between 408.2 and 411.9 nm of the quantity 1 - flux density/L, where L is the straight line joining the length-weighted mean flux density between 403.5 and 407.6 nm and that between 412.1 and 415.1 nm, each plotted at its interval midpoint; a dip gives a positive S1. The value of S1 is -0.11 nm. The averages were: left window 37.2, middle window 38.2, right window 37.1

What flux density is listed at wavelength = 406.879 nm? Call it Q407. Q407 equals 32.72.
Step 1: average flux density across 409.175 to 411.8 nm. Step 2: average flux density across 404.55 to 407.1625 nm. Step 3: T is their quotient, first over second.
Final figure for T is 1.0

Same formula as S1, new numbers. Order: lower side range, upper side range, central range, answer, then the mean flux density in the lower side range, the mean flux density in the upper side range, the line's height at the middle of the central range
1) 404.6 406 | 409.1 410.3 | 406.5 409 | -0.13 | 37.4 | 35.4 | 36.3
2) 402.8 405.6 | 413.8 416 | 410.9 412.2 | -0.07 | 38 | 36.3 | 36.9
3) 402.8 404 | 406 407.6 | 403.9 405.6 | -0.12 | 36.9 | 35.6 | 36.4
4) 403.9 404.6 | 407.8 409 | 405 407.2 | 0.19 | 40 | 40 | 40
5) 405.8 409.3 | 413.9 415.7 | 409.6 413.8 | -0.05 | 37.4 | 36.3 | 36.8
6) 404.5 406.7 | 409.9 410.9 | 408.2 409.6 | -0.19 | 36.6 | 35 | 35.5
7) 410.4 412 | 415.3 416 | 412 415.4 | 0.00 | 38.7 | 35.8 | 37.1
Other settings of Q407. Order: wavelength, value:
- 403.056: 33.92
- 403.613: 38.16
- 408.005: 33.83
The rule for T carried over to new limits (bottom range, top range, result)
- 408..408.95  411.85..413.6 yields 0.93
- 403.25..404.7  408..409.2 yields 1.05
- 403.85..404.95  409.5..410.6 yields 0.89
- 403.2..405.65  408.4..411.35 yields 1.00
